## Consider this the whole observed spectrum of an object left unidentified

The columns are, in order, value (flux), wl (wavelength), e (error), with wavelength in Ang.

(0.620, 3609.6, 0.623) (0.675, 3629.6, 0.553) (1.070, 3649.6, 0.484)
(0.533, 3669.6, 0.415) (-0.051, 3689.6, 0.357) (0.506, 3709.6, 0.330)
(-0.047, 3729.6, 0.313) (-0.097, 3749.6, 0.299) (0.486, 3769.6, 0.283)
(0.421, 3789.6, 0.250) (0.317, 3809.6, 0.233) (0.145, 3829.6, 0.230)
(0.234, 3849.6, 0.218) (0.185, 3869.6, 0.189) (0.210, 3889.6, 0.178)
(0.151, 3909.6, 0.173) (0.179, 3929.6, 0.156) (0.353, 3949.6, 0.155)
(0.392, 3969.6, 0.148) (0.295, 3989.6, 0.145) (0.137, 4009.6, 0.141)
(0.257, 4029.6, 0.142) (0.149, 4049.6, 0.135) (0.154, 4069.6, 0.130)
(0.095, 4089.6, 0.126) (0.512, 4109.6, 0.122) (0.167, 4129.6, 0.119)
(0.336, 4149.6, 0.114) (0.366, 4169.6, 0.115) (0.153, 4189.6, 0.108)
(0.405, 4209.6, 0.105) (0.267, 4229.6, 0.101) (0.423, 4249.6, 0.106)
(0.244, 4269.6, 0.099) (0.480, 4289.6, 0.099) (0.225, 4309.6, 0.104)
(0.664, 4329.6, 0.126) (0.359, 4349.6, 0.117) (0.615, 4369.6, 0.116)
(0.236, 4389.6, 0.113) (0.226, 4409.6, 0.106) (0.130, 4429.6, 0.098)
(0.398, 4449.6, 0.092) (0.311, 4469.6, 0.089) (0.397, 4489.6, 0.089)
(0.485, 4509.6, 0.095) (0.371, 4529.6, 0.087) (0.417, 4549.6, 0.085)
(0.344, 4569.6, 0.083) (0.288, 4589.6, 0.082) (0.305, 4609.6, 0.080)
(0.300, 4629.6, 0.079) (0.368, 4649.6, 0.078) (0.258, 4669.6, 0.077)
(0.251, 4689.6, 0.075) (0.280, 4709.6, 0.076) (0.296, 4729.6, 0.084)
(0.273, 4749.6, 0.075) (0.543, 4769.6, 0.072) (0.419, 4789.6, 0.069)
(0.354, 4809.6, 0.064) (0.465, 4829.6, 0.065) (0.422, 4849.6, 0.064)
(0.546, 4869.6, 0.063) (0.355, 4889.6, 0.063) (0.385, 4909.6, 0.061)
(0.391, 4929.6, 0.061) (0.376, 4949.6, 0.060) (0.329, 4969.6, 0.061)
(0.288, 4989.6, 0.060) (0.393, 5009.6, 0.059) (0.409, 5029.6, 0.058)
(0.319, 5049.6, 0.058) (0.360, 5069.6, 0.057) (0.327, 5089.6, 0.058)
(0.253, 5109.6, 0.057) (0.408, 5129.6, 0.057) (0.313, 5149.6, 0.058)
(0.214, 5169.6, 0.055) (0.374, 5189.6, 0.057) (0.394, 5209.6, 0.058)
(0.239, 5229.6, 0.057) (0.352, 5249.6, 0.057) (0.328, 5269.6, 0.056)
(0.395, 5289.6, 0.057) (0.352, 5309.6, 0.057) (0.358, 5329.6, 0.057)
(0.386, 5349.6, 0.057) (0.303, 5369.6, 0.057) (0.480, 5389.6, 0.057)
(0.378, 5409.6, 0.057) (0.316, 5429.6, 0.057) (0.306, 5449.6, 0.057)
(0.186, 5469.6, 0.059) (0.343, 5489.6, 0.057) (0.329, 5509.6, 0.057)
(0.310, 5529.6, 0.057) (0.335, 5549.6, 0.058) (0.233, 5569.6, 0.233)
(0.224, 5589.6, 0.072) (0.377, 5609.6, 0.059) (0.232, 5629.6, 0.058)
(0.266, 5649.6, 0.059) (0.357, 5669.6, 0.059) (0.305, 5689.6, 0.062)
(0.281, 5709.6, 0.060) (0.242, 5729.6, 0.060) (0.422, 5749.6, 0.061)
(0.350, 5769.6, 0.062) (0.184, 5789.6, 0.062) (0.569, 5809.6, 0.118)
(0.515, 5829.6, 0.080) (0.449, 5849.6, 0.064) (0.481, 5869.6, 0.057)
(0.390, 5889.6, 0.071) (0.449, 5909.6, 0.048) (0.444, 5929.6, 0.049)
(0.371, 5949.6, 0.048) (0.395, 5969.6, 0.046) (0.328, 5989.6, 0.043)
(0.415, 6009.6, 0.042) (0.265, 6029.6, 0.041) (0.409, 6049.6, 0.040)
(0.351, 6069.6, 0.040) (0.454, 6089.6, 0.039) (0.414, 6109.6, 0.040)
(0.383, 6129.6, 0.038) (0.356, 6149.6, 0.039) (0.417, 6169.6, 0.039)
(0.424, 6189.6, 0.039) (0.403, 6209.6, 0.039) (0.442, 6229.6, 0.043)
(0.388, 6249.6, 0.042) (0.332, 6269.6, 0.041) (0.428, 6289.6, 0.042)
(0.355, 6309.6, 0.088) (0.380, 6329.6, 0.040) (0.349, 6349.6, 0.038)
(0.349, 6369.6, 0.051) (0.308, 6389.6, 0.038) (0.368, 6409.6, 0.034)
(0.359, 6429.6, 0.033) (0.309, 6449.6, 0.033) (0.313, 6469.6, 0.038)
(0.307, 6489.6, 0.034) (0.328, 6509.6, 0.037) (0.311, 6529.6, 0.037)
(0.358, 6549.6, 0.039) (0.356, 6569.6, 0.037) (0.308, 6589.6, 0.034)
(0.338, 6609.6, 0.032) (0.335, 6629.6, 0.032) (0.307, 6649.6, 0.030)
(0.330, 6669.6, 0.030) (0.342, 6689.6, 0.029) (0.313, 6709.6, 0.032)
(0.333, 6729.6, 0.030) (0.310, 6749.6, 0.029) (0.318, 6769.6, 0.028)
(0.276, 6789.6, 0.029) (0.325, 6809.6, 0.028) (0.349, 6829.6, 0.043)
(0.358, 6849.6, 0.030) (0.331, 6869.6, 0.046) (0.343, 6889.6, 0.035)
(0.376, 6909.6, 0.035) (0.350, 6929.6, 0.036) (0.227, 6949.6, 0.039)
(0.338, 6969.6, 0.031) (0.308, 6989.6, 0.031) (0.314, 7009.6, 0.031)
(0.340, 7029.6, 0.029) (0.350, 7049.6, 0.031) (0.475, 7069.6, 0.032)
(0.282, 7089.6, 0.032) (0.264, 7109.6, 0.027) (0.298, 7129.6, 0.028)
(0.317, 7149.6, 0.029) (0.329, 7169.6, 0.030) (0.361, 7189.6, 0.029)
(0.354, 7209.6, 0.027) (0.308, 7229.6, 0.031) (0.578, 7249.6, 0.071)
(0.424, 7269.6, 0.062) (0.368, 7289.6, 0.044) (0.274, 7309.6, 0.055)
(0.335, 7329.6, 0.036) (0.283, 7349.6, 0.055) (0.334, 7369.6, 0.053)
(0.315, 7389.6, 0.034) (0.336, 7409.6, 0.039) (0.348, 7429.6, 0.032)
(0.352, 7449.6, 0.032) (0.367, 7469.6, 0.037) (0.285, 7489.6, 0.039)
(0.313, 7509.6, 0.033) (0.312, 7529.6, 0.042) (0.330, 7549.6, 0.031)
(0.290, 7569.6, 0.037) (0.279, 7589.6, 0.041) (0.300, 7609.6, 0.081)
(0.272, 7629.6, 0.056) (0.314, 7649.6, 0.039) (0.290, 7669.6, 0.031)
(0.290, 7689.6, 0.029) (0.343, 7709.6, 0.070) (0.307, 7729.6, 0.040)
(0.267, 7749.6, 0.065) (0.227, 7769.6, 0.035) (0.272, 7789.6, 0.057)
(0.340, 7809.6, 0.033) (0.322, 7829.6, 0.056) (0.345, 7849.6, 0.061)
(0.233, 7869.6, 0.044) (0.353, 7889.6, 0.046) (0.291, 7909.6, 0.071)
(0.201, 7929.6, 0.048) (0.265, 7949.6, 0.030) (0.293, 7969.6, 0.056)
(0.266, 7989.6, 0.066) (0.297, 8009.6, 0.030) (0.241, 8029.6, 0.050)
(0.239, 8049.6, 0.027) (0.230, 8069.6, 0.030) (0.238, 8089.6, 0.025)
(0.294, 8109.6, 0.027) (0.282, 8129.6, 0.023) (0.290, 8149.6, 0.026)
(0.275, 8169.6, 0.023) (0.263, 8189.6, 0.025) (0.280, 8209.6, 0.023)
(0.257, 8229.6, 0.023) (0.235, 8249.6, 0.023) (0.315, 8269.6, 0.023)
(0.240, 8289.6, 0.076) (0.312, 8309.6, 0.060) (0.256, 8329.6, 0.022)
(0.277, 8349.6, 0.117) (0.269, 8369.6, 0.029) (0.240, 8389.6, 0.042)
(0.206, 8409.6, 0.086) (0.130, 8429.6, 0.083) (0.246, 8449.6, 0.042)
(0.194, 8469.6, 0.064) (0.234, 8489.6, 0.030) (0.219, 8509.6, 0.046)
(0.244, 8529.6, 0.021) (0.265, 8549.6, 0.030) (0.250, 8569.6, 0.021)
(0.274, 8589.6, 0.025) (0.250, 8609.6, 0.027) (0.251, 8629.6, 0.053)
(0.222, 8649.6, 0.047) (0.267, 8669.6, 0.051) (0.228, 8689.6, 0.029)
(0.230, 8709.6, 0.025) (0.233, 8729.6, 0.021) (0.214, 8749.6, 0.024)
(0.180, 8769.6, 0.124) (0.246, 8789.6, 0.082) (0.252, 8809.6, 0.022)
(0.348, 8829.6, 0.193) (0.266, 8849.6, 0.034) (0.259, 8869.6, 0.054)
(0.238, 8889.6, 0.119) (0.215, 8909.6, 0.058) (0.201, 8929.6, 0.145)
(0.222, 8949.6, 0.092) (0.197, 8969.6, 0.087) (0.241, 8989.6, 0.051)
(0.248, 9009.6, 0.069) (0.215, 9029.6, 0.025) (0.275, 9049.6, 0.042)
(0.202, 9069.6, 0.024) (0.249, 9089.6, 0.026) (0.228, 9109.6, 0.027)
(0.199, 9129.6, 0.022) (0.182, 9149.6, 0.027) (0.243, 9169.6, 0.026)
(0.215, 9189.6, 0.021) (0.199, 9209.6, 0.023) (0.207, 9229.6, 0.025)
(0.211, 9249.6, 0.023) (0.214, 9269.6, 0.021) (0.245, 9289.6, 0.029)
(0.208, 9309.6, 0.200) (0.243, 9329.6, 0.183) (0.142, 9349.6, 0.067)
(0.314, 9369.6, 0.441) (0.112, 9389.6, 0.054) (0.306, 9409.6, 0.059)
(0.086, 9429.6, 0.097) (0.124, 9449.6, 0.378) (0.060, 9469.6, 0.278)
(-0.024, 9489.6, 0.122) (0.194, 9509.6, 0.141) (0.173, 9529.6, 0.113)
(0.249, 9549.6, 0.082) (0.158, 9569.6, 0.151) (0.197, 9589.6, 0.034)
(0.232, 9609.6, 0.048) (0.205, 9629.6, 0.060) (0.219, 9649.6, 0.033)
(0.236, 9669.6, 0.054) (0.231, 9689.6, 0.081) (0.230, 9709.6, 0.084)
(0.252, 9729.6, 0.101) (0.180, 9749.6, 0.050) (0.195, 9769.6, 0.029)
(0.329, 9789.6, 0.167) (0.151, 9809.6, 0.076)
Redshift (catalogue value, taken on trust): 0.08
